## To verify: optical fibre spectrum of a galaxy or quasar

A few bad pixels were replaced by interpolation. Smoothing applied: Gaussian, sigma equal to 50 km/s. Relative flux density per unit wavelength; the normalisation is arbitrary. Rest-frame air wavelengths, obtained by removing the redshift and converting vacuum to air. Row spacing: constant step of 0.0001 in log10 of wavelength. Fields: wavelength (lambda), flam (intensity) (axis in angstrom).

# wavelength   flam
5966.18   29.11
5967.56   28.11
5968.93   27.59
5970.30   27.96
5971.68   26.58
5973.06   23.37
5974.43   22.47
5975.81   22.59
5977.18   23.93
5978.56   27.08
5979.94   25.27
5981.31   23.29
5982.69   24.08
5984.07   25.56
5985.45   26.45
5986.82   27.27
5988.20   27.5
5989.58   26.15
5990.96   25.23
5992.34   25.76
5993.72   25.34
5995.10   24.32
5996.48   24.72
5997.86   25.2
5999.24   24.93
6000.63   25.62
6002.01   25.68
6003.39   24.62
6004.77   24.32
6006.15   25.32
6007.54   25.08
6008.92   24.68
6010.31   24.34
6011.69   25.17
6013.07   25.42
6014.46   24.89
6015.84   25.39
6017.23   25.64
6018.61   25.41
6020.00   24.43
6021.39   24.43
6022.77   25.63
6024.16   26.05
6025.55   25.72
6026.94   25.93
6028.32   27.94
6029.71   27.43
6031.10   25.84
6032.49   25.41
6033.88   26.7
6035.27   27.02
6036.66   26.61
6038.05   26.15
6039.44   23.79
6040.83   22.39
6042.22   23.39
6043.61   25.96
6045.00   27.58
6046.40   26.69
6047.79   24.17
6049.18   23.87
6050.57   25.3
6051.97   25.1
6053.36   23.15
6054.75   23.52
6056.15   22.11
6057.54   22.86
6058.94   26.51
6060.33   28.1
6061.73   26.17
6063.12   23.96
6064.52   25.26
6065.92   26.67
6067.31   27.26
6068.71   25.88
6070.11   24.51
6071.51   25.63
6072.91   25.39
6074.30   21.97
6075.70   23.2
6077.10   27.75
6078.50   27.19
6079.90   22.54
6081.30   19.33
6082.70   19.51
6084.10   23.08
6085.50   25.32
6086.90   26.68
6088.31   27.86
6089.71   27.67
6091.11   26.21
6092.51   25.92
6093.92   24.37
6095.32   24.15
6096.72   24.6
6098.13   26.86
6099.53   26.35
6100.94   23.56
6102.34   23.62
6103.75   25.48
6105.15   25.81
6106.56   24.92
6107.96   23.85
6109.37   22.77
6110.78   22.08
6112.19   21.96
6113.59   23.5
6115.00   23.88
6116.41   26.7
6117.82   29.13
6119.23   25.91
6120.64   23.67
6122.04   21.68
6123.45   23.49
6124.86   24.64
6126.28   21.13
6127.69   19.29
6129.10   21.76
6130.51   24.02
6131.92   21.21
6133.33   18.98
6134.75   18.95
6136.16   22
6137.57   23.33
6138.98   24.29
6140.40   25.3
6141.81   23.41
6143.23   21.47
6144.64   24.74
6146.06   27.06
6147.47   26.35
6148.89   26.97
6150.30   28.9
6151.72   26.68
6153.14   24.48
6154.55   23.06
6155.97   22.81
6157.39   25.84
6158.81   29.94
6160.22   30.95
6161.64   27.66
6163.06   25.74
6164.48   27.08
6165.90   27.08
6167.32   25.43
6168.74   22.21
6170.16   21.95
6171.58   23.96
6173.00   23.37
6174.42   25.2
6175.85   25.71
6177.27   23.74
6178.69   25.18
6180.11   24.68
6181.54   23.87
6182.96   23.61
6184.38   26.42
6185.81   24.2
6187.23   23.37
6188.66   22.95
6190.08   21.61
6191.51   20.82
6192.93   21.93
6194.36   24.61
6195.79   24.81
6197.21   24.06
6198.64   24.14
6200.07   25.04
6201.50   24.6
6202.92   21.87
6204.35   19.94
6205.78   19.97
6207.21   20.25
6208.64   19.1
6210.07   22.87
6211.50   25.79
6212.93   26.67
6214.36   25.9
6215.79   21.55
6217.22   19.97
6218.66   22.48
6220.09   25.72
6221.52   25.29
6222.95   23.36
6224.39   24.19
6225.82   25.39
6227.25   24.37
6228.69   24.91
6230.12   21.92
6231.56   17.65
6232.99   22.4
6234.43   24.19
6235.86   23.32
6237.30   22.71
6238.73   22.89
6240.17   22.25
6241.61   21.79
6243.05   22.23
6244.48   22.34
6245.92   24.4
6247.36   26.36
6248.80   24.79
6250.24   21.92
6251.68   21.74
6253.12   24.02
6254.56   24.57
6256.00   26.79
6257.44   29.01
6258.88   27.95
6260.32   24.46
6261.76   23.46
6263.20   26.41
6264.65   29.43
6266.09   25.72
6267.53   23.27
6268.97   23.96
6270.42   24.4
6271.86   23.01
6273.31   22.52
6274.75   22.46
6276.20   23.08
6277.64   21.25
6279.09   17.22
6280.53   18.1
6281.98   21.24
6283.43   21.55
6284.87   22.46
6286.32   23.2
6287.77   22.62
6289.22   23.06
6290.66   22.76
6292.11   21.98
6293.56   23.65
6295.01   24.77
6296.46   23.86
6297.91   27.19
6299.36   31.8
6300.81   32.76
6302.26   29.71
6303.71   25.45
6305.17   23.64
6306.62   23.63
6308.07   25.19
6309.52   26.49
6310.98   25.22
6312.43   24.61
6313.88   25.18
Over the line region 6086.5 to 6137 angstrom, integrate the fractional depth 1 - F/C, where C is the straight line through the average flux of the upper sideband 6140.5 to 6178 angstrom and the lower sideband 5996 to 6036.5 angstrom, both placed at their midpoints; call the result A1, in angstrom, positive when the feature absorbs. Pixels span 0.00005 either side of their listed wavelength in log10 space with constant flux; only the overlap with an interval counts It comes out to 2.9 angstrom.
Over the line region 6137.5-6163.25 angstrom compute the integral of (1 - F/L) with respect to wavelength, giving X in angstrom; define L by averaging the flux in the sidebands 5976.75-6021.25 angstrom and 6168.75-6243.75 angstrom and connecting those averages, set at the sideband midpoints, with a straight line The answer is -2.2 angstrom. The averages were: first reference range 25.2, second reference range 23.3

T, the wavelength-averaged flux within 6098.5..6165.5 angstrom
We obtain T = 24.4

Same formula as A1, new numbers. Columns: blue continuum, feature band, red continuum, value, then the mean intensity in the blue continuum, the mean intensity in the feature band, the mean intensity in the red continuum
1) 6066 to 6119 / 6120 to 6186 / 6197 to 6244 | -1.1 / 24.8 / 24.3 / 23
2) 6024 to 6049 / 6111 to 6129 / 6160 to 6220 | 0.8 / 25.8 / 23.6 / 23.8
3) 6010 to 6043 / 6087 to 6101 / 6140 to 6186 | -0.3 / 25.5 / 25.9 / 25.3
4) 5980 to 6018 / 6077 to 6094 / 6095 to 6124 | -0.1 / 25.3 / 24.8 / 24.5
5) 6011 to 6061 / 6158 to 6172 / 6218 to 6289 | -1.2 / 25.3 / 26.3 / 23.5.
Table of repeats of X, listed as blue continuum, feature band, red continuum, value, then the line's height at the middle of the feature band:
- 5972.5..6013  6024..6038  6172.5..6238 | -1.0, 24.7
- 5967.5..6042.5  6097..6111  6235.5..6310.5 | 0.2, 24.9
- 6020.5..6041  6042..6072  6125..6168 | 0.4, 25.6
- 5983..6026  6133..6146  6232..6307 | 1.0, 24.7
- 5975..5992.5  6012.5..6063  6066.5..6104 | -0.5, 25.1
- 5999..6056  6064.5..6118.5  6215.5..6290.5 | -0.2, 24.7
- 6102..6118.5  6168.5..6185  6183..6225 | -0.4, 23.6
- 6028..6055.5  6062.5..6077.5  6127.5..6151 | -0.2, 24.8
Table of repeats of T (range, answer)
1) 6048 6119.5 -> 24.8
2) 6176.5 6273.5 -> 23.7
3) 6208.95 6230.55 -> 24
